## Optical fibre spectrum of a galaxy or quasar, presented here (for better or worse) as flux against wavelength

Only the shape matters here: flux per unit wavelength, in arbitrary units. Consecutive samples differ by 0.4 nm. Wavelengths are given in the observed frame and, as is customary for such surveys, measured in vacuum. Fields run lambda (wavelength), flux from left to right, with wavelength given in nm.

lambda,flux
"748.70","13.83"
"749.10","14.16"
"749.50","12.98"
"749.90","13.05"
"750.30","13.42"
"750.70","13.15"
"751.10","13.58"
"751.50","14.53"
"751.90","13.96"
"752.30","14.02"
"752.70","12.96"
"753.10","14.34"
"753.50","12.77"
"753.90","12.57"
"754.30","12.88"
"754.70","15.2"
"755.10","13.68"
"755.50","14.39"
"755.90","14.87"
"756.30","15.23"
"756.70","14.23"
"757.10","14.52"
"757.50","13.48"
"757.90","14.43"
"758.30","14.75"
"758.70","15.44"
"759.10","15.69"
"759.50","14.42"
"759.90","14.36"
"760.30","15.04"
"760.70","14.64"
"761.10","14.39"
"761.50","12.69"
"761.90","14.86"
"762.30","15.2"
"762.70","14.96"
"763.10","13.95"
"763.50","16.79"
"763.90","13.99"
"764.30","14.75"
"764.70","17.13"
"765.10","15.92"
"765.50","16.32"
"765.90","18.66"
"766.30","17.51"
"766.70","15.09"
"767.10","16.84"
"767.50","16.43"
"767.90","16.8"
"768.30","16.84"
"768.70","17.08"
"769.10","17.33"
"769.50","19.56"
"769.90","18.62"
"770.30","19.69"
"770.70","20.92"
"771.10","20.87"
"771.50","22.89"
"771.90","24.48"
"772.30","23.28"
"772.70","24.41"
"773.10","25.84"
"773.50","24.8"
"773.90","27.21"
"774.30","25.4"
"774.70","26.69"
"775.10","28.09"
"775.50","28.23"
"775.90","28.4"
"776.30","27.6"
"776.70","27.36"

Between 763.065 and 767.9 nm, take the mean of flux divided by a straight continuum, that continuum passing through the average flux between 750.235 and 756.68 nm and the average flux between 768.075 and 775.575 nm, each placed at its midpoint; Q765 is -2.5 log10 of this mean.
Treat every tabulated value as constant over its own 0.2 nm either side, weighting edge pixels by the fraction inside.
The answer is 0.21 mag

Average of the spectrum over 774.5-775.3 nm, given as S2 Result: 27.4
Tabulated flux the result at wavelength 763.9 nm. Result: 13.99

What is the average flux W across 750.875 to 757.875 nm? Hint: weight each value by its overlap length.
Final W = 14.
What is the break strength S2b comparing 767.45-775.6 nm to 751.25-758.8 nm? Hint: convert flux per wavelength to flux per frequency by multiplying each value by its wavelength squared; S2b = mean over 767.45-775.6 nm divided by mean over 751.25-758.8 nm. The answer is 1.65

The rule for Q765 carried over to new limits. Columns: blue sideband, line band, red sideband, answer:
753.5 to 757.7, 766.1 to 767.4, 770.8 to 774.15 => 0.25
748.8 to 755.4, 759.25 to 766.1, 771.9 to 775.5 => 0.27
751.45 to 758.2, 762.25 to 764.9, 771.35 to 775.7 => 0.26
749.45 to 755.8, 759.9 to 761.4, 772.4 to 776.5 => 0.26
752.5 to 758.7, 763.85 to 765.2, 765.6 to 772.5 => 0.12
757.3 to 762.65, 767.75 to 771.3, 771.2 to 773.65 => 0.18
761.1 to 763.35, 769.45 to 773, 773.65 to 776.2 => 0.08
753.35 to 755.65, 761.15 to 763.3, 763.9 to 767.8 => 0.08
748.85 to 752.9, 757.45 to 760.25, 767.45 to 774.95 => 0.14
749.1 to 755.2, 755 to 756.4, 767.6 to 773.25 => 0.03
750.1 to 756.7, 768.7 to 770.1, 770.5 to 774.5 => 0.22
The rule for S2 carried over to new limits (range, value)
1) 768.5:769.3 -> 17.2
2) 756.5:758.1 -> 14.2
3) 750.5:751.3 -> 13.4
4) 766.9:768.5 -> 16.7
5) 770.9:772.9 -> 23.2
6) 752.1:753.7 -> 13.5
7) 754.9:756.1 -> 14.3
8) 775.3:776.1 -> 28.3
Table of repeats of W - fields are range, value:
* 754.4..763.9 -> 14.6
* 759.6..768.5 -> 15.6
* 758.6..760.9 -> 14.9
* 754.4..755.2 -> 14.3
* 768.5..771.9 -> 19.9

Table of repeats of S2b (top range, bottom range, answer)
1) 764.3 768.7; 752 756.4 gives 1.24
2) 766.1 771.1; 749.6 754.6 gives 1.39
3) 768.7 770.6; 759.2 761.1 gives 1.31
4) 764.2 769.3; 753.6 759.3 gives 1.20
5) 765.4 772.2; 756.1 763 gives 1.31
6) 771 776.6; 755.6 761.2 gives 1.82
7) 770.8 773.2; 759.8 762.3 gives 1.67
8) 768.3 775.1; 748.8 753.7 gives 1.74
